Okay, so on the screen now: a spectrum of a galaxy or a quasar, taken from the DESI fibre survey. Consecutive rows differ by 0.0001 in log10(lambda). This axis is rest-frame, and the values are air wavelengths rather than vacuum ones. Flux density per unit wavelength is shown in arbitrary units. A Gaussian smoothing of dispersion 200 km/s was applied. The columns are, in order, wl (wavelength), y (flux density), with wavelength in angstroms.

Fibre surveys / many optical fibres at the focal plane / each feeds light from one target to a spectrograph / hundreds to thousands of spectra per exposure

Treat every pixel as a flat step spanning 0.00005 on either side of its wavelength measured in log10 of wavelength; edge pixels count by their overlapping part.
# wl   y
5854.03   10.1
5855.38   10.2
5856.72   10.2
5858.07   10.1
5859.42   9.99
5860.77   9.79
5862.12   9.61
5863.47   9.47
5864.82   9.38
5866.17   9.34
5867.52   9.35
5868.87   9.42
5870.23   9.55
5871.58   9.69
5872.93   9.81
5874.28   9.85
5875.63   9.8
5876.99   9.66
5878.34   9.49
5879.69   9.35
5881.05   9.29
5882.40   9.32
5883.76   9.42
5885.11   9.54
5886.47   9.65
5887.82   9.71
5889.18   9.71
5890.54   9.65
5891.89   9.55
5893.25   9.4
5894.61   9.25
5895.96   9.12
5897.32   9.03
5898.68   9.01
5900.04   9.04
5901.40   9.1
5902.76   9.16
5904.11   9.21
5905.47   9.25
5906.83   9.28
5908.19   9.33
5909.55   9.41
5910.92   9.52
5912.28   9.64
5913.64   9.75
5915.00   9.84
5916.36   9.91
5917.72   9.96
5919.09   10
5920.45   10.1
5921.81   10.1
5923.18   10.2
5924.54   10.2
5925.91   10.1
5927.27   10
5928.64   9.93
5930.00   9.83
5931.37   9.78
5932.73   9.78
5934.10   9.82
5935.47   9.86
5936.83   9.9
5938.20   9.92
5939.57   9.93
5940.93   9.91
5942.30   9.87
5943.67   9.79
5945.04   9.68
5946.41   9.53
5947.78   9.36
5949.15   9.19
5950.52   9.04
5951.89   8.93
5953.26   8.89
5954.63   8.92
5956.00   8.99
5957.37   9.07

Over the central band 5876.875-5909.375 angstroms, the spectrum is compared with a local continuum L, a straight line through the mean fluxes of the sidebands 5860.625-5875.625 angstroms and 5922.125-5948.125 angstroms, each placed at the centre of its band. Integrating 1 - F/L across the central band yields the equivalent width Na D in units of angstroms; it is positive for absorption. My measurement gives 1.1 angstroms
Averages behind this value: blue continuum 9.57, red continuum 9.87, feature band 9.35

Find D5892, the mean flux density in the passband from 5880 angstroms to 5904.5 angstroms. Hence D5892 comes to 9.34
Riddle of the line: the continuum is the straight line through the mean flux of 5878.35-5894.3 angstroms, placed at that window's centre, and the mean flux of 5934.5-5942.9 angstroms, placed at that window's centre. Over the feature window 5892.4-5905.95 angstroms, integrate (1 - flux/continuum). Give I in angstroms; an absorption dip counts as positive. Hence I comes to 0.6 angstroms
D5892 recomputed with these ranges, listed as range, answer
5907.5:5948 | 9.84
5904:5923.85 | 9.71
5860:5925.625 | 9.55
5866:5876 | 9.61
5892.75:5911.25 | 9.21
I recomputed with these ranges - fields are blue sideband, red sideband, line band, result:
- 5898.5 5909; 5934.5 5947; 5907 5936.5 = -1.1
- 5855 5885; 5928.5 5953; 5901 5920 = 0.2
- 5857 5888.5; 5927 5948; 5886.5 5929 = 0.5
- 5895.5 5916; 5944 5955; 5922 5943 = -1.5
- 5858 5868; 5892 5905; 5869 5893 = -0.5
